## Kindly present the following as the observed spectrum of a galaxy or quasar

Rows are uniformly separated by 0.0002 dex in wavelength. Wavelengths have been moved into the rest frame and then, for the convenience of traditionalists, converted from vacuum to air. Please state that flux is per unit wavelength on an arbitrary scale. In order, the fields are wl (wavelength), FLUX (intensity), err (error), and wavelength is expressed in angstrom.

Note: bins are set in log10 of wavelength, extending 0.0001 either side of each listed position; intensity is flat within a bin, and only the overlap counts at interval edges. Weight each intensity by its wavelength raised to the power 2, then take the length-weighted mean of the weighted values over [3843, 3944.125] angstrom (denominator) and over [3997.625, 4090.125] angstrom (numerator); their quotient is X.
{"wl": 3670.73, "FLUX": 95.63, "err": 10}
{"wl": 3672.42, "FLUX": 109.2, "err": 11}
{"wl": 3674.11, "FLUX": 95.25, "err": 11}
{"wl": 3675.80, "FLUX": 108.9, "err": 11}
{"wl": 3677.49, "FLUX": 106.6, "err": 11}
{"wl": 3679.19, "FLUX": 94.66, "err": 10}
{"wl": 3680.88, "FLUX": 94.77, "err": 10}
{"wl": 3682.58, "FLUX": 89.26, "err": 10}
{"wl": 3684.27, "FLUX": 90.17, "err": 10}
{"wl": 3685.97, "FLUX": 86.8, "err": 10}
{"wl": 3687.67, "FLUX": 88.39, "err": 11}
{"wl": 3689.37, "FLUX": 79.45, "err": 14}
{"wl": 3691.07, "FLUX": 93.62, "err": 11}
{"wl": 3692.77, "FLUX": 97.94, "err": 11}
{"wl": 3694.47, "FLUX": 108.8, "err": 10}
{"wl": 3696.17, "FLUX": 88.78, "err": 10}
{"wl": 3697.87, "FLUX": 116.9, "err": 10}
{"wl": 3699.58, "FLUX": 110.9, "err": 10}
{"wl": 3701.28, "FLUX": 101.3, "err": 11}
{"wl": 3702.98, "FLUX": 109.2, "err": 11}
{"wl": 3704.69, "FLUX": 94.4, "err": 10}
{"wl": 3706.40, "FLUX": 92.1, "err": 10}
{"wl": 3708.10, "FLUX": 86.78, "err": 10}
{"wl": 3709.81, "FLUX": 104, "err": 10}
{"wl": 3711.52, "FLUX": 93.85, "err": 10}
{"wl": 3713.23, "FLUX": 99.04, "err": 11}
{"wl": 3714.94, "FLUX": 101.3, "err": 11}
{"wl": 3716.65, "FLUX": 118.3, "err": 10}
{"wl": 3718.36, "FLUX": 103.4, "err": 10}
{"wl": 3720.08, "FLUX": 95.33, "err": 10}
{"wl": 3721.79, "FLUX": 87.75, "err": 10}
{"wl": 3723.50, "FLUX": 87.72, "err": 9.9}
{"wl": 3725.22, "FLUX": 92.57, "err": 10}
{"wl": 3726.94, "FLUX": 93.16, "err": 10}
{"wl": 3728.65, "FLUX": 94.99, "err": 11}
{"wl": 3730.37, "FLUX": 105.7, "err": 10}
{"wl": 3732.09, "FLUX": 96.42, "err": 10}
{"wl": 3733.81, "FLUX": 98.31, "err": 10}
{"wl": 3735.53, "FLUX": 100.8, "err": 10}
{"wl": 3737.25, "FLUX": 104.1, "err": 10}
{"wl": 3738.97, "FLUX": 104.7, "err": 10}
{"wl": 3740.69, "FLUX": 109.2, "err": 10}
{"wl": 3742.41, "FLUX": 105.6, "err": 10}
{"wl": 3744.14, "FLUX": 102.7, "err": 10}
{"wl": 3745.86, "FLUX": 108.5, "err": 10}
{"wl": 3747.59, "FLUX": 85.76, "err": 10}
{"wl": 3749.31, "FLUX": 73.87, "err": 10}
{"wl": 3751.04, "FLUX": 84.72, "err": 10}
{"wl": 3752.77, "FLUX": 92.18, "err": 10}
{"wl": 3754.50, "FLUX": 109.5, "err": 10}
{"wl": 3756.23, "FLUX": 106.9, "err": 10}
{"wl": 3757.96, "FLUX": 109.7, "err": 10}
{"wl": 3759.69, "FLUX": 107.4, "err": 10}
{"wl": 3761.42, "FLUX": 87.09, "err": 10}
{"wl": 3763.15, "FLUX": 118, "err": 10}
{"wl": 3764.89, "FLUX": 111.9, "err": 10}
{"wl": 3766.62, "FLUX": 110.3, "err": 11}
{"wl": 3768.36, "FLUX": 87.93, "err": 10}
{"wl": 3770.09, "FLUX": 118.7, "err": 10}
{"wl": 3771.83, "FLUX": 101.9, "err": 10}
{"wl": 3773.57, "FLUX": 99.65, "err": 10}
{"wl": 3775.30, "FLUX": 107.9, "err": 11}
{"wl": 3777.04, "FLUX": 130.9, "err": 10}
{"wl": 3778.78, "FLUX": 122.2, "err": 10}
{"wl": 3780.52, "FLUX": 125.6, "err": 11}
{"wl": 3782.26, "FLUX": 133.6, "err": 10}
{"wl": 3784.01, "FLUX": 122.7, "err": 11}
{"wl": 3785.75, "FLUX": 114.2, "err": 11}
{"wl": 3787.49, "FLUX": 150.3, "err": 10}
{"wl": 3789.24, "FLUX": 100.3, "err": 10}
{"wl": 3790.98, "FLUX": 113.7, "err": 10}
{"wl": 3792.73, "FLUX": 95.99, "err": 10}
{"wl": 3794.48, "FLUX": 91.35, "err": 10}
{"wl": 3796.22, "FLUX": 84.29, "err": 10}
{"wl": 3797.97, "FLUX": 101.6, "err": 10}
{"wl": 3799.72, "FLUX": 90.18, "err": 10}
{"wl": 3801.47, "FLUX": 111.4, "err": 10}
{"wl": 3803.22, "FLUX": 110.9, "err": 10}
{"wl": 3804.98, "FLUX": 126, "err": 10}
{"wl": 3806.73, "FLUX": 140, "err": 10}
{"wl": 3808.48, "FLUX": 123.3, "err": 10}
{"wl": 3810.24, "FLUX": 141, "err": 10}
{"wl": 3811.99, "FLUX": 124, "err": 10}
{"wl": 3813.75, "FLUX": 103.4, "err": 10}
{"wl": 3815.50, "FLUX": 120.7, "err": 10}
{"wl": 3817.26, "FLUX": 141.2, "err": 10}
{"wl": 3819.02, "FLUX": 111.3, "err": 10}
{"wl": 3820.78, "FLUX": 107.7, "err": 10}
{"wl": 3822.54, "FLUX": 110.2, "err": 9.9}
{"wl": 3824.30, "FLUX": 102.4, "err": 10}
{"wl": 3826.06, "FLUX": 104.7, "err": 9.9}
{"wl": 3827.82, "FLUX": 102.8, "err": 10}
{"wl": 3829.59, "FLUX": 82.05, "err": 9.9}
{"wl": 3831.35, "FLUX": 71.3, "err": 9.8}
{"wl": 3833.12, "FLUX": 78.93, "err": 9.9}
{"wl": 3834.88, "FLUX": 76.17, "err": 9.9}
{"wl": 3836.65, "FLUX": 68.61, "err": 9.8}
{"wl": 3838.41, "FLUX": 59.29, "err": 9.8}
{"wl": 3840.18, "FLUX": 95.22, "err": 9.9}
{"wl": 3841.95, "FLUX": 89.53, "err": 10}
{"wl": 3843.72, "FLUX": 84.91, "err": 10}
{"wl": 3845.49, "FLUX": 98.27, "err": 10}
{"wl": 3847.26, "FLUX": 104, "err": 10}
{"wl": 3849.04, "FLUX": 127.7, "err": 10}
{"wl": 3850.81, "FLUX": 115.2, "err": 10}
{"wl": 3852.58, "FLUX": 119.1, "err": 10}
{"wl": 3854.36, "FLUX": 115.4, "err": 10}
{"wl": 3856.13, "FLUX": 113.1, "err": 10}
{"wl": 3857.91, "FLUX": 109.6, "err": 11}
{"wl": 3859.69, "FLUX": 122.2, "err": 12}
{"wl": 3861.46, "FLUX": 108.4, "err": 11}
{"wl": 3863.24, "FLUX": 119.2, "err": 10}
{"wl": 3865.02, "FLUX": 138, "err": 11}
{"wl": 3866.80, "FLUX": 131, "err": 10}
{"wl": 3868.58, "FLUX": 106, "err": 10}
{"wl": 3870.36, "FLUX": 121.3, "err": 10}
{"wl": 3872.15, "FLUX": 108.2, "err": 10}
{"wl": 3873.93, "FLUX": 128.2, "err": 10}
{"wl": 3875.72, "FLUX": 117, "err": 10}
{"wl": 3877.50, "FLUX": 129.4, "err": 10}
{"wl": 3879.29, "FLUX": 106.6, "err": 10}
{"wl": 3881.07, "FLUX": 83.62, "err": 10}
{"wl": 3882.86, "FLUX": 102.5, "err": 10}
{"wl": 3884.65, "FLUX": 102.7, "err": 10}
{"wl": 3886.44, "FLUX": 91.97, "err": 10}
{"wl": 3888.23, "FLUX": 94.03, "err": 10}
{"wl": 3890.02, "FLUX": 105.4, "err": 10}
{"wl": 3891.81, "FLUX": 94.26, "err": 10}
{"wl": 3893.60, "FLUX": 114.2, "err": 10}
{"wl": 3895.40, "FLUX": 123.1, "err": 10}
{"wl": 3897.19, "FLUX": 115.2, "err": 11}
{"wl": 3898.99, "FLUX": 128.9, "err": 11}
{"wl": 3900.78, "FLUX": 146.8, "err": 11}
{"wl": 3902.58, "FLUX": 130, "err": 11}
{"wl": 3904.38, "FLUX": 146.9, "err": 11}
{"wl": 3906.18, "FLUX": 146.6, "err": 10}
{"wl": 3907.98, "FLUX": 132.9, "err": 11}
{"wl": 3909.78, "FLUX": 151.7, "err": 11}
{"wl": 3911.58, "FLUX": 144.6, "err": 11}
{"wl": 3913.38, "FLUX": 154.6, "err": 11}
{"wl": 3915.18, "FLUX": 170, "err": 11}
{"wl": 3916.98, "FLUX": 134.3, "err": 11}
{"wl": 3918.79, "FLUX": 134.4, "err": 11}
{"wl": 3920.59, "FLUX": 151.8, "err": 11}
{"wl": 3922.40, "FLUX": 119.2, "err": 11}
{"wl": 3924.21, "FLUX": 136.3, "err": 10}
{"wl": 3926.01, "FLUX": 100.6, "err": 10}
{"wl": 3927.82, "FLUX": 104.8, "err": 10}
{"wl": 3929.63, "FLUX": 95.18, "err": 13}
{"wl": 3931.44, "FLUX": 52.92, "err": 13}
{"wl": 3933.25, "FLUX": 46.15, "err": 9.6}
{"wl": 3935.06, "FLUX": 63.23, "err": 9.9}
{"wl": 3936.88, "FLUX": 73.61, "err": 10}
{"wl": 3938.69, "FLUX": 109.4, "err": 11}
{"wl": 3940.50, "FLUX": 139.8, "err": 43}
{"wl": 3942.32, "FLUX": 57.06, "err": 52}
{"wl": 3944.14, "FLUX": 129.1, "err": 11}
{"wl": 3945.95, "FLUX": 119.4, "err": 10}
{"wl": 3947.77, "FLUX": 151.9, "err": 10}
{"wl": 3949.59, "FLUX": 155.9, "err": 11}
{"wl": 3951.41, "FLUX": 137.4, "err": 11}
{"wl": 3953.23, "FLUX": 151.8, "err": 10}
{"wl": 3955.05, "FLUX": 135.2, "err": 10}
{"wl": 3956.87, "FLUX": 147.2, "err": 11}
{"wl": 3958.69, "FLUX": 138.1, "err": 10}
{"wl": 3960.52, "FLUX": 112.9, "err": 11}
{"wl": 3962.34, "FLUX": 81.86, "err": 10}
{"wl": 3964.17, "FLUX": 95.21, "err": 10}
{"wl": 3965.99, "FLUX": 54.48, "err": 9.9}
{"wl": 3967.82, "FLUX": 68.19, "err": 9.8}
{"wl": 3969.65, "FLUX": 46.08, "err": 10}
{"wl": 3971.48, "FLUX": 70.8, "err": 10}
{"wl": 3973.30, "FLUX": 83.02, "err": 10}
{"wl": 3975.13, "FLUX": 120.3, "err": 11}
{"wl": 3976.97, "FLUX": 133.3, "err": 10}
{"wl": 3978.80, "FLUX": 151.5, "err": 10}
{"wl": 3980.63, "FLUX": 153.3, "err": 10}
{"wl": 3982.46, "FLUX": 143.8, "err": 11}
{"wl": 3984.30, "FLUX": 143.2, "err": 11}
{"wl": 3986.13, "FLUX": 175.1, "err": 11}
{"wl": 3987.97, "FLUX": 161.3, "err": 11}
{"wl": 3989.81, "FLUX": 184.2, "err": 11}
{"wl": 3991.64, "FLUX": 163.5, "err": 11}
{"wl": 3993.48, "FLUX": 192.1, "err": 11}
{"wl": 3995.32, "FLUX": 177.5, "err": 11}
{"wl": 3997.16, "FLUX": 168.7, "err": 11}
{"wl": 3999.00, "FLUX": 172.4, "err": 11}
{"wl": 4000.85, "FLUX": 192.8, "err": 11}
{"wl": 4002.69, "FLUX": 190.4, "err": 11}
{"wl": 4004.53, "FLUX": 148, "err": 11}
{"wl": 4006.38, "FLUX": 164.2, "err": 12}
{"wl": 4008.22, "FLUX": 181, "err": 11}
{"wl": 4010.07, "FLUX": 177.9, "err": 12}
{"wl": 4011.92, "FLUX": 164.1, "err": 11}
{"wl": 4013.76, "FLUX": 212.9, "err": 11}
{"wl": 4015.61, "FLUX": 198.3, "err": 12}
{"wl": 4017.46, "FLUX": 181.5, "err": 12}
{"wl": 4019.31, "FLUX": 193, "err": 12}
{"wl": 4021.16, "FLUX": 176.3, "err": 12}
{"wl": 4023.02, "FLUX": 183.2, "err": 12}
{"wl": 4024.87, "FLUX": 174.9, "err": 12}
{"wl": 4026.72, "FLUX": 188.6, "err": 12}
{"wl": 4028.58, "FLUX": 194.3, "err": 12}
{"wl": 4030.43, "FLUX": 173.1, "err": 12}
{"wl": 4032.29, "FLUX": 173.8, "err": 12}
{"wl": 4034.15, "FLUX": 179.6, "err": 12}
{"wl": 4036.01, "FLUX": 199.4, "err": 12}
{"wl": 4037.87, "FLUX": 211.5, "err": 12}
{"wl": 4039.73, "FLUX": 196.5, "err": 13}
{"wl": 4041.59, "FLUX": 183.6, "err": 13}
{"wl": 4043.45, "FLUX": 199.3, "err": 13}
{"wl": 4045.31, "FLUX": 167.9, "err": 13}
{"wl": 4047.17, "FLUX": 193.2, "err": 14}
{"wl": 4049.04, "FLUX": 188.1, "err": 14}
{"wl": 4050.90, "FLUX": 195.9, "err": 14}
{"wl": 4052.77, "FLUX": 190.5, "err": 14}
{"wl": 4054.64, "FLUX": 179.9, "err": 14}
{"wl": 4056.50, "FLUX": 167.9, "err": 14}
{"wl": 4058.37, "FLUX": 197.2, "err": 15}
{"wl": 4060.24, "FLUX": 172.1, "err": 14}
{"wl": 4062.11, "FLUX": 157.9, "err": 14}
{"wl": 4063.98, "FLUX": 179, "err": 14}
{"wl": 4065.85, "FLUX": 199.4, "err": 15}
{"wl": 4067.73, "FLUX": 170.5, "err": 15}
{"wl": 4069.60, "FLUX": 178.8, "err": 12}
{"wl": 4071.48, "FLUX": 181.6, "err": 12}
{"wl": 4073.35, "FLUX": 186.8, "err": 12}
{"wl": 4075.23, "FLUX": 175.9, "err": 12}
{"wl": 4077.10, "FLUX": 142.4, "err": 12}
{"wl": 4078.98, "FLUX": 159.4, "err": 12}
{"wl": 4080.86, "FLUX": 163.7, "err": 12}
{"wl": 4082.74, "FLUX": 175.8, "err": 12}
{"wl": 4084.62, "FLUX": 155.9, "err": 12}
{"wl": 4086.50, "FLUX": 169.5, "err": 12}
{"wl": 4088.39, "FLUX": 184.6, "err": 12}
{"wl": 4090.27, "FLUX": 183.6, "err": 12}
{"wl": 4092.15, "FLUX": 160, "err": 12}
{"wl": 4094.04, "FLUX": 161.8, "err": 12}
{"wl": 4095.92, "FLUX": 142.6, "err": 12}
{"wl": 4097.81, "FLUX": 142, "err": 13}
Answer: 1.7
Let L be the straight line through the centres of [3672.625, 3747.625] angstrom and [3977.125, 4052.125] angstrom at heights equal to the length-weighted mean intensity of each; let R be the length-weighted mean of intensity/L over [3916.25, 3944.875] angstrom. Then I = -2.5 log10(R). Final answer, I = 0.458 mag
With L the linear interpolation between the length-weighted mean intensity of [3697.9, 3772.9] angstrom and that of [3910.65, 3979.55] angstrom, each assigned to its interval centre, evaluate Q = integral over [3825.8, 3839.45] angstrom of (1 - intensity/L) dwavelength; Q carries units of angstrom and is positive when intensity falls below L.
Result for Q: 3.4 angstrom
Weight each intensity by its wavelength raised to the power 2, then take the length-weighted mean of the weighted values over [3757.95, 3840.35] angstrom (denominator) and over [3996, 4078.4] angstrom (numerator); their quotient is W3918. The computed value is 1.9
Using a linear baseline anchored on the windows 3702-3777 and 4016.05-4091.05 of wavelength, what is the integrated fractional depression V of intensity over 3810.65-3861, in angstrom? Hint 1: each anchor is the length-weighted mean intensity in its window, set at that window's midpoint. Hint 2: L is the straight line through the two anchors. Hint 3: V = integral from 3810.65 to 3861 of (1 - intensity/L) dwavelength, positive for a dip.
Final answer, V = 9.0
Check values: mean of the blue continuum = 100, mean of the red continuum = 181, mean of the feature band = 103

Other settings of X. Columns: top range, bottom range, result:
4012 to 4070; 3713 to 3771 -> 2.15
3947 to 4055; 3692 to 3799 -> 1.77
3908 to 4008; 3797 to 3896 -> 1.27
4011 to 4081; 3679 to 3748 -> 2.21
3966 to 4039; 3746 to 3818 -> 1.65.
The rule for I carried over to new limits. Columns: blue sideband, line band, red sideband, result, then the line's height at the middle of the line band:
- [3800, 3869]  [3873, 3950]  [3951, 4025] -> 0.10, 128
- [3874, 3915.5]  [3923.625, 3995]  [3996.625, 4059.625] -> 0.29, 152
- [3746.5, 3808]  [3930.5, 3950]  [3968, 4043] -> 0.46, 150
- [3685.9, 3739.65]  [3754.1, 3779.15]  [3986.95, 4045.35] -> 0.05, 113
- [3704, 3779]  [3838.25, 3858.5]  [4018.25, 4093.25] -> 0.22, 128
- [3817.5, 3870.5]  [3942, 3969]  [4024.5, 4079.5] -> 0.24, 146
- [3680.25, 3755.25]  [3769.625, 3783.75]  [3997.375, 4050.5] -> -0.03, 114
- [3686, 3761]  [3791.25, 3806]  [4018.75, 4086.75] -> 0.15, 117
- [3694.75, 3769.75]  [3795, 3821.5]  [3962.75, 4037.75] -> 0.01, 116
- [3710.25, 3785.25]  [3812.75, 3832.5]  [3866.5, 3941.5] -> 0.05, 110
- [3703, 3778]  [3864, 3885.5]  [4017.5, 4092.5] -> 0.17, 135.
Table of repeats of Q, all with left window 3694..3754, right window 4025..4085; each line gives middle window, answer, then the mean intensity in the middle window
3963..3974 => 6.2 angstrom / 69.7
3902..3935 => 5.2 angstrom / 123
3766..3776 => 0.6 angstrom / 104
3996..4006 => -0.4 angstrom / 174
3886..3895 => 2.5 angstrom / 102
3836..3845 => 3.3 angstrom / 80.7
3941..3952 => 2.0 angstrom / 125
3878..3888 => 2.9 angstrom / 98.5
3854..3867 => 1.3 angstrom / 119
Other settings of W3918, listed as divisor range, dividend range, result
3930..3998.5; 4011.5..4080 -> 1.56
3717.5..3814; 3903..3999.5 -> 1.30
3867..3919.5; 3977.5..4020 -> 1.48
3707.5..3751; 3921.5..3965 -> 1.26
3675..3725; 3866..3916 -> 1.39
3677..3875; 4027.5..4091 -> 1.99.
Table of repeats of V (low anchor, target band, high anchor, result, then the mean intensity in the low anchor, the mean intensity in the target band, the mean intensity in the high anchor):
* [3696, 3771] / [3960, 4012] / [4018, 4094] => 7.4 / 100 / 140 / 180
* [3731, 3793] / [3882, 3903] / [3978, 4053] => 4.7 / 107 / 112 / 180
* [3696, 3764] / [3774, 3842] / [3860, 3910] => 0.8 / 99.7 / 107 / 118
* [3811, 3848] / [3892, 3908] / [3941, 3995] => -2.5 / 97.1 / 130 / 127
